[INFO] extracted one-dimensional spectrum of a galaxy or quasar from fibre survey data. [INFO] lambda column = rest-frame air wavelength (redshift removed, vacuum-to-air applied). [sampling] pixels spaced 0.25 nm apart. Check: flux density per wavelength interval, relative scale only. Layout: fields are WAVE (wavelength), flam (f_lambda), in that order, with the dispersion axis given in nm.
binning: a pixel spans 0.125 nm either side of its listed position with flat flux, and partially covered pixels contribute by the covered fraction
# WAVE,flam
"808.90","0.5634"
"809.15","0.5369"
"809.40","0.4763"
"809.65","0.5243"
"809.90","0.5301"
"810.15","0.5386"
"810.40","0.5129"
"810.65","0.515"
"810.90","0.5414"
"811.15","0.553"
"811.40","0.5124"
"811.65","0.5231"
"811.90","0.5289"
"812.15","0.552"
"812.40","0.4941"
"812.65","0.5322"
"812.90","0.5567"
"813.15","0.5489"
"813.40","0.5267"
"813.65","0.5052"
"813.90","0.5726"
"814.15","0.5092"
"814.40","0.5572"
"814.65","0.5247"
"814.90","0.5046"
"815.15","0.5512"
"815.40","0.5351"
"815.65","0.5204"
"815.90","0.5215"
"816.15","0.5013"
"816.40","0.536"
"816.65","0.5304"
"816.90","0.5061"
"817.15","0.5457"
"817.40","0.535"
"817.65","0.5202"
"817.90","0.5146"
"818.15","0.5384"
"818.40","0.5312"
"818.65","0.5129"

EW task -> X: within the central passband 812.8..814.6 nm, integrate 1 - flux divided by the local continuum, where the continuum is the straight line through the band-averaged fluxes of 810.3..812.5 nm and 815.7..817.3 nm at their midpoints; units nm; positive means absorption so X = -0.05 nm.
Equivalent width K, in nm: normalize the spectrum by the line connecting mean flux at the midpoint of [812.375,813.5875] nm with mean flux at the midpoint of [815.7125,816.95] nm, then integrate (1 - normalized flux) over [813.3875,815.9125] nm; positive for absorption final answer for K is -0.02 nm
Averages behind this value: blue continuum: 0.533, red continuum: 0.52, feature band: 0.53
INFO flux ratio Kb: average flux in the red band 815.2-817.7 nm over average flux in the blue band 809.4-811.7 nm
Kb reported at 1.0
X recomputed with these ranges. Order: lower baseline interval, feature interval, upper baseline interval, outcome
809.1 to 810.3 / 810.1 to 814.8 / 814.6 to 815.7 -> -0.068 nm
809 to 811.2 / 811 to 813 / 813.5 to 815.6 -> -0.013 nm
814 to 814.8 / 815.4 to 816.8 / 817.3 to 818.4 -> 0.017 nm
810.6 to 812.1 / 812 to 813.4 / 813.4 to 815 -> -0.015 nm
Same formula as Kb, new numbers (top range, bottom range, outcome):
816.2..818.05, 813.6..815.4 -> 0.99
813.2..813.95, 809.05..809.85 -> 1.04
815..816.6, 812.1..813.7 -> 0.99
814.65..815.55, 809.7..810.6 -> 1.01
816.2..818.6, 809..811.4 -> 1.00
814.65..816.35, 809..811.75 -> 1.00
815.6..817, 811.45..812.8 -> 0.99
